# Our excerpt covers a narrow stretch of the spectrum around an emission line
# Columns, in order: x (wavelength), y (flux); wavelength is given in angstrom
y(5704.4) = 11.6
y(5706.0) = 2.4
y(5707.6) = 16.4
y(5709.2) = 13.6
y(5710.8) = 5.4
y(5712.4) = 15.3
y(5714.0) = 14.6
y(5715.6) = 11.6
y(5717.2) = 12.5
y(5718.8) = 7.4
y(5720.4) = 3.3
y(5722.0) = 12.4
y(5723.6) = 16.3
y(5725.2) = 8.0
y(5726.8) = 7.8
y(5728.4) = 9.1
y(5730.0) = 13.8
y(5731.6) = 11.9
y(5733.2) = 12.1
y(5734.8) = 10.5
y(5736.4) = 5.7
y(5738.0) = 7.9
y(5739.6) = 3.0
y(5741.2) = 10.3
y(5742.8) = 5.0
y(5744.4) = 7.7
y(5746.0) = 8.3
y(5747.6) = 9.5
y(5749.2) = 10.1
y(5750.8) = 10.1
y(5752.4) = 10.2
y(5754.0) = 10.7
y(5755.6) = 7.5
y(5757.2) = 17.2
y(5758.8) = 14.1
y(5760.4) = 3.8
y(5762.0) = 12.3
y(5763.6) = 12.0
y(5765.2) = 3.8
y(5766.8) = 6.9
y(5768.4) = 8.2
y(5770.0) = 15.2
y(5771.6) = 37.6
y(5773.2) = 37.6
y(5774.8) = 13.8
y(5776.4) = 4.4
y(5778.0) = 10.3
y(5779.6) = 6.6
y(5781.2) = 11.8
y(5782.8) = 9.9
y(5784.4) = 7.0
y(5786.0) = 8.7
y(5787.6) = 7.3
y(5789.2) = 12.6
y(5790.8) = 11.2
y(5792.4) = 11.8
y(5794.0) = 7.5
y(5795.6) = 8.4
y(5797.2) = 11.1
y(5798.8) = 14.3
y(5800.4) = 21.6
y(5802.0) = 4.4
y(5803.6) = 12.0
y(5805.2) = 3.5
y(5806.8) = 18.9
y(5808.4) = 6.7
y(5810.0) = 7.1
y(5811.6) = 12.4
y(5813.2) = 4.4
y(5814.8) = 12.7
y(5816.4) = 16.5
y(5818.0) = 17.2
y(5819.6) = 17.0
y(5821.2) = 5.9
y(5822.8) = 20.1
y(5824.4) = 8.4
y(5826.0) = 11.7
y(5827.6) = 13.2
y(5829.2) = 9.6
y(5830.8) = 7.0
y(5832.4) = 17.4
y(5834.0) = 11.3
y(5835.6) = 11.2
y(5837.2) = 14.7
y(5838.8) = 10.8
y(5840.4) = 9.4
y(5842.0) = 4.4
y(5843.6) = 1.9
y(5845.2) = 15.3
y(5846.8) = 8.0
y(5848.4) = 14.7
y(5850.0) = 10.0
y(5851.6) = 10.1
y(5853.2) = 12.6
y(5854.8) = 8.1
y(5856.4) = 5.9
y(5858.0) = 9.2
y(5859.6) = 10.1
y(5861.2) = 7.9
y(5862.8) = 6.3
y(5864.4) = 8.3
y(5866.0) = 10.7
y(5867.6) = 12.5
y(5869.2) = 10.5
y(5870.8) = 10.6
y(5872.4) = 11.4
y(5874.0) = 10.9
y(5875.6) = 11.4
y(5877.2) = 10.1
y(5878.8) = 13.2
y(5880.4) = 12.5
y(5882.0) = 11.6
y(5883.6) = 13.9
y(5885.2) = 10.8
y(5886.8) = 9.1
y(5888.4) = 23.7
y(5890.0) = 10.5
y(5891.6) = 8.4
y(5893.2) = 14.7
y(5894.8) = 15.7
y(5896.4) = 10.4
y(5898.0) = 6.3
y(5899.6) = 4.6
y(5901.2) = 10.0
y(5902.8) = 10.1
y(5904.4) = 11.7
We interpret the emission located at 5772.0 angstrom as H-beta 4861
